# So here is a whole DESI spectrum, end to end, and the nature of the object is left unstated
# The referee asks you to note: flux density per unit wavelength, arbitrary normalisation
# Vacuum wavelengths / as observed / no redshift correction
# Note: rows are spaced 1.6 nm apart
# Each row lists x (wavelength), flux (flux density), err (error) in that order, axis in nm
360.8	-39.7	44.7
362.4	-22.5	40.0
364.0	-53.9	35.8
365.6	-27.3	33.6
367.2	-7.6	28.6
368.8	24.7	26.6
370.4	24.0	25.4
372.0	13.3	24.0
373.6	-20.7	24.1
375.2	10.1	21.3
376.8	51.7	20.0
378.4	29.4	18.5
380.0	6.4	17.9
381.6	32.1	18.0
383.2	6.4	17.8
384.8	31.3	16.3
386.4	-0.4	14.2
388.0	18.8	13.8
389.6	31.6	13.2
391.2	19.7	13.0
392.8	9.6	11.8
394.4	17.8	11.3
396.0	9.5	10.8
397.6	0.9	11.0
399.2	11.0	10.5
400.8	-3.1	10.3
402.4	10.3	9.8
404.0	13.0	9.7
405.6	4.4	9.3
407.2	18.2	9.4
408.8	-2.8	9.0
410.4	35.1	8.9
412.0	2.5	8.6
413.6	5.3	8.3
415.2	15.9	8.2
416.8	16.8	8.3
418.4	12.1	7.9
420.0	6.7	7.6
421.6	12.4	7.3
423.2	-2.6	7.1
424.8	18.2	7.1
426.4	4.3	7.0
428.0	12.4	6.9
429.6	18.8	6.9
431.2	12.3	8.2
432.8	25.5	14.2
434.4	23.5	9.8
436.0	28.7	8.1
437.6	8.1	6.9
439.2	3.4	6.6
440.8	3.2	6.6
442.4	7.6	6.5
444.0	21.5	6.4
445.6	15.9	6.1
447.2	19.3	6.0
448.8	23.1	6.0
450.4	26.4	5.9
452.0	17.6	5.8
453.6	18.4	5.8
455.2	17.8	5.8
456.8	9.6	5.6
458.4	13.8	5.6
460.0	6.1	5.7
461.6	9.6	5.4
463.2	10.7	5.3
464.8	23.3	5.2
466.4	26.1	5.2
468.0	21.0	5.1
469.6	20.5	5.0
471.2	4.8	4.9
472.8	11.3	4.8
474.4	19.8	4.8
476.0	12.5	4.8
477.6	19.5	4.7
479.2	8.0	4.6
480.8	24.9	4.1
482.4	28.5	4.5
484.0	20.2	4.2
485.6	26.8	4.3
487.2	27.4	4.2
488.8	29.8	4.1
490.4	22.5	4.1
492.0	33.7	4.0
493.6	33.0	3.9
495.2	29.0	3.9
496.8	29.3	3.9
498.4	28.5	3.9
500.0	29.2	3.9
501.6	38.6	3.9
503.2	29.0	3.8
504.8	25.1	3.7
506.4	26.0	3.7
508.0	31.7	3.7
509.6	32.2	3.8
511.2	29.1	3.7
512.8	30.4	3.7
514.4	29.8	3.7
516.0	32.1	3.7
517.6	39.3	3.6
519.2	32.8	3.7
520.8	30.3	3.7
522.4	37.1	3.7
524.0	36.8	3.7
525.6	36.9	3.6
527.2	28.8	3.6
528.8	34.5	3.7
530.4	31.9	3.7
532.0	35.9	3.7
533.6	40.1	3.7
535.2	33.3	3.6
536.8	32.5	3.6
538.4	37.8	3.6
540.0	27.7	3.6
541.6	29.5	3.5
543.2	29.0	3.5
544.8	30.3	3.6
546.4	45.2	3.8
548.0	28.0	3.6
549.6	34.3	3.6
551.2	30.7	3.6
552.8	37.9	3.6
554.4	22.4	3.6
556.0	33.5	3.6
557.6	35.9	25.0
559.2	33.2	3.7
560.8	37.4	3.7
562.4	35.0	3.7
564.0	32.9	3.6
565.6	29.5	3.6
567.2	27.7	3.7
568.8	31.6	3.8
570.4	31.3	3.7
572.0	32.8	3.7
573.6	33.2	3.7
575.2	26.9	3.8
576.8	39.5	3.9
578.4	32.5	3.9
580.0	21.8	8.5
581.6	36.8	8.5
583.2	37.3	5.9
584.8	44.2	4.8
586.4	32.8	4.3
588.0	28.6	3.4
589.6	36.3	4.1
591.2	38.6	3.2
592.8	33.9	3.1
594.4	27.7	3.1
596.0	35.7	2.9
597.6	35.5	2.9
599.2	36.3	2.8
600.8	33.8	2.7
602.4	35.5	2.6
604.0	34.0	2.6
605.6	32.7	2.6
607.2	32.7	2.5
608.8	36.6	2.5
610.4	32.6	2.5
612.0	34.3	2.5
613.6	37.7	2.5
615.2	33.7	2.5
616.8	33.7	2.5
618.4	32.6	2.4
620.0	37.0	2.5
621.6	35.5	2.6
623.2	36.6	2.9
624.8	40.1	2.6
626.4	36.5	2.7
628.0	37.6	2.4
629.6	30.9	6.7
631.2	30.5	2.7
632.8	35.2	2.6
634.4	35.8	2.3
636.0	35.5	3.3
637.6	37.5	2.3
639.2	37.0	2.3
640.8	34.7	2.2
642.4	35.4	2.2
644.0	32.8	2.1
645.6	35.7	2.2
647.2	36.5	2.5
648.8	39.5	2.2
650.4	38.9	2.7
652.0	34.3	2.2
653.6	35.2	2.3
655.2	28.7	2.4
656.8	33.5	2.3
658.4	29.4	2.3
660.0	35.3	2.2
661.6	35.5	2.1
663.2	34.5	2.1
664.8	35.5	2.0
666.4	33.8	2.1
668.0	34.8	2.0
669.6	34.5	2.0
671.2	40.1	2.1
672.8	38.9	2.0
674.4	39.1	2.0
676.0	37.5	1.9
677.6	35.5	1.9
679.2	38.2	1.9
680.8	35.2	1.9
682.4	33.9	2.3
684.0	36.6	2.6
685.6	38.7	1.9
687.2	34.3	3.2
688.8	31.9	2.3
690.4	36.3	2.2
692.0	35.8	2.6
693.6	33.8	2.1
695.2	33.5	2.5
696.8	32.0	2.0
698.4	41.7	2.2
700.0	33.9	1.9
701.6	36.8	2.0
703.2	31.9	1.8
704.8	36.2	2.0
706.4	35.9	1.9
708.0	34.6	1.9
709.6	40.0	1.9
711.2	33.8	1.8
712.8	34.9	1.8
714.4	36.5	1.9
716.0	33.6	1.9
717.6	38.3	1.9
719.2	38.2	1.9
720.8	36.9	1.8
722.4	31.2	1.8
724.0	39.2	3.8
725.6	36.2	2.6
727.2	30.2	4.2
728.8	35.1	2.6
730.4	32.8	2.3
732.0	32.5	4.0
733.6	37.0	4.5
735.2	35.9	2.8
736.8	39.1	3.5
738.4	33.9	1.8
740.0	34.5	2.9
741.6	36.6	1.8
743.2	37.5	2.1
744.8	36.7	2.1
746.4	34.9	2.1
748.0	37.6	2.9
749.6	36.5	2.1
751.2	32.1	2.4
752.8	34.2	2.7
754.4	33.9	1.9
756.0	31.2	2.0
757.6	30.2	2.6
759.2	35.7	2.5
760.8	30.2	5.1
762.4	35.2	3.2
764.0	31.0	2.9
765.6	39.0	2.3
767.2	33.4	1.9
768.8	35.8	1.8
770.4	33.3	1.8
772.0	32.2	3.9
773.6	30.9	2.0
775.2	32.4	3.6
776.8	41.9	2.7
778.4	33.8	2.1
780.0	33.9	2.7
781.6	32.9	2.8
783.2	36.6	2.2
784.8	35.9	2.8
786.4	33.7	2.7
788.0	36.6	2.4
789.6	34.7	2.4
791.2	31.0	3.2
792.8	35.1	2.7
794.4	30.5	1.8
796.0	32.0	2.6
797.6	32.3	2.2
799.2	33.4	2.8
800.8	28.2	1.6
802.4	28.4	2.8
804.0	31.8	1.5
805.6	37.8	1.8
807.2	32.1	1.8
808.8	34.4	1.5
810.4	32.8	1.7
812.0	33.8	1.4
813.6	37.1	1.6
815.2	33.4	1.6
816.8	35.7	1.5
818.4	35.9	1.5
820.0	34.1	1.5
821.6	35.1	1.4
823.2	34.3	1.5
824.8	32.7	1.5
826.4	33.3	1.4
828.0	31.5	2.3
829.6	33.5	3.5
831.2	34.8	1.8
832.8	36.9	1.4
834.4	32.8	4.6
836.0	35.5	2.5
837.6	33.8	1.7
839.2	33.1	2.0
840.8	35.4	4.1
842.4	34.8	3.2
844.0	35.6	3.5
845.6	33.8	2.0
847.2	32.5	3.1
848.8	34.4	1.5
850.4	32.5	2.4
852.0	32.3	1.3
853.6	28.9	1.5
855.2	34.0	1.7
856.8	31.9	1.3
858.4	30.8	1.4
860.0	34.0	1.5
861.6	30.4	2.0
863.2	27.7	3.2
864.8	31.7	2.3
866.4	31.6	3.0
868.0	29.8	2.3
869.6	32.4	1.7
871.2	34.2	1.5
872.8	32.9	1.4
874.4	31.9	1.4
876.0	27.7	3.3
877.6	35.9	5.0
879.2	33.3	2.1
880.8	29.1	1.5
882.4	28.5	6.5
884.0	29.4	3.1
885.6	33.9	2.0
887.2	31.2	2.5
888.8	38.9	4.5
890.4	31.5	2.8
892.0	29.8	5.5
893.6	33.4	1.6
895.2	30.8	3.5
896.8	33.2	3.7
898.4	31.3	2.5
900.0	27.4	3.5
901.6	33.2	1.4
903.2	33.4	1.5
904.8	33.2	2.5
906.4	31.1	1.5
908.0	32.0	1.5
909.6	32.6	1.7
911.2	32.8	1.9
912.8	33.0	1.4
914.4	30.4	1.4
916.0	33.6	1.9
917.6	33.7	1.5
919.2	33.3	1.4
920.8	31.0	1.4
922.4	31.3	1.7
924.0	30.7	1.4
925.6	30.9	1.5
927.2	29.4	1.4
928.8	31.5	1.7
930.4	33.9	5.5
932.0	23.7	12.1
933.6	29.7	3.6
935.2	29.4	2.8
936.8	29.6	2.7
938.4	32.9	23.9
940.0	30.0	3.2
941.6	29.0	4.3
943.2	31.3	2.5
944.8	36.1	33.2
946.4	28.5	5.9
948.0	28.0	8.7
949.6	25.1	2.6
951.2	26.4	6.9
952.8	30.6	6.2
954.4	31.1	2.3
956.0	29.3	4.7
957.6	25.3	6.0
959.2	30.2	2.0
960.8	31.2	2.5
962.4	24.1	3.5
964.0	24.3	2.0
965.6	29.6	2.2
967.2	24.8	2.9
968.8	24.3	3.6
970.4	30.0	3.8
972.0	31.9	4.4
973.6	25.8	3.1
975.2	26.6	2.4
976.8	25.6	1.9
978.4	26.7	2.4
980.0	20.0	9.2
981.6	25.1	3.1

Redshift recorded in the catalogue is 0.113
